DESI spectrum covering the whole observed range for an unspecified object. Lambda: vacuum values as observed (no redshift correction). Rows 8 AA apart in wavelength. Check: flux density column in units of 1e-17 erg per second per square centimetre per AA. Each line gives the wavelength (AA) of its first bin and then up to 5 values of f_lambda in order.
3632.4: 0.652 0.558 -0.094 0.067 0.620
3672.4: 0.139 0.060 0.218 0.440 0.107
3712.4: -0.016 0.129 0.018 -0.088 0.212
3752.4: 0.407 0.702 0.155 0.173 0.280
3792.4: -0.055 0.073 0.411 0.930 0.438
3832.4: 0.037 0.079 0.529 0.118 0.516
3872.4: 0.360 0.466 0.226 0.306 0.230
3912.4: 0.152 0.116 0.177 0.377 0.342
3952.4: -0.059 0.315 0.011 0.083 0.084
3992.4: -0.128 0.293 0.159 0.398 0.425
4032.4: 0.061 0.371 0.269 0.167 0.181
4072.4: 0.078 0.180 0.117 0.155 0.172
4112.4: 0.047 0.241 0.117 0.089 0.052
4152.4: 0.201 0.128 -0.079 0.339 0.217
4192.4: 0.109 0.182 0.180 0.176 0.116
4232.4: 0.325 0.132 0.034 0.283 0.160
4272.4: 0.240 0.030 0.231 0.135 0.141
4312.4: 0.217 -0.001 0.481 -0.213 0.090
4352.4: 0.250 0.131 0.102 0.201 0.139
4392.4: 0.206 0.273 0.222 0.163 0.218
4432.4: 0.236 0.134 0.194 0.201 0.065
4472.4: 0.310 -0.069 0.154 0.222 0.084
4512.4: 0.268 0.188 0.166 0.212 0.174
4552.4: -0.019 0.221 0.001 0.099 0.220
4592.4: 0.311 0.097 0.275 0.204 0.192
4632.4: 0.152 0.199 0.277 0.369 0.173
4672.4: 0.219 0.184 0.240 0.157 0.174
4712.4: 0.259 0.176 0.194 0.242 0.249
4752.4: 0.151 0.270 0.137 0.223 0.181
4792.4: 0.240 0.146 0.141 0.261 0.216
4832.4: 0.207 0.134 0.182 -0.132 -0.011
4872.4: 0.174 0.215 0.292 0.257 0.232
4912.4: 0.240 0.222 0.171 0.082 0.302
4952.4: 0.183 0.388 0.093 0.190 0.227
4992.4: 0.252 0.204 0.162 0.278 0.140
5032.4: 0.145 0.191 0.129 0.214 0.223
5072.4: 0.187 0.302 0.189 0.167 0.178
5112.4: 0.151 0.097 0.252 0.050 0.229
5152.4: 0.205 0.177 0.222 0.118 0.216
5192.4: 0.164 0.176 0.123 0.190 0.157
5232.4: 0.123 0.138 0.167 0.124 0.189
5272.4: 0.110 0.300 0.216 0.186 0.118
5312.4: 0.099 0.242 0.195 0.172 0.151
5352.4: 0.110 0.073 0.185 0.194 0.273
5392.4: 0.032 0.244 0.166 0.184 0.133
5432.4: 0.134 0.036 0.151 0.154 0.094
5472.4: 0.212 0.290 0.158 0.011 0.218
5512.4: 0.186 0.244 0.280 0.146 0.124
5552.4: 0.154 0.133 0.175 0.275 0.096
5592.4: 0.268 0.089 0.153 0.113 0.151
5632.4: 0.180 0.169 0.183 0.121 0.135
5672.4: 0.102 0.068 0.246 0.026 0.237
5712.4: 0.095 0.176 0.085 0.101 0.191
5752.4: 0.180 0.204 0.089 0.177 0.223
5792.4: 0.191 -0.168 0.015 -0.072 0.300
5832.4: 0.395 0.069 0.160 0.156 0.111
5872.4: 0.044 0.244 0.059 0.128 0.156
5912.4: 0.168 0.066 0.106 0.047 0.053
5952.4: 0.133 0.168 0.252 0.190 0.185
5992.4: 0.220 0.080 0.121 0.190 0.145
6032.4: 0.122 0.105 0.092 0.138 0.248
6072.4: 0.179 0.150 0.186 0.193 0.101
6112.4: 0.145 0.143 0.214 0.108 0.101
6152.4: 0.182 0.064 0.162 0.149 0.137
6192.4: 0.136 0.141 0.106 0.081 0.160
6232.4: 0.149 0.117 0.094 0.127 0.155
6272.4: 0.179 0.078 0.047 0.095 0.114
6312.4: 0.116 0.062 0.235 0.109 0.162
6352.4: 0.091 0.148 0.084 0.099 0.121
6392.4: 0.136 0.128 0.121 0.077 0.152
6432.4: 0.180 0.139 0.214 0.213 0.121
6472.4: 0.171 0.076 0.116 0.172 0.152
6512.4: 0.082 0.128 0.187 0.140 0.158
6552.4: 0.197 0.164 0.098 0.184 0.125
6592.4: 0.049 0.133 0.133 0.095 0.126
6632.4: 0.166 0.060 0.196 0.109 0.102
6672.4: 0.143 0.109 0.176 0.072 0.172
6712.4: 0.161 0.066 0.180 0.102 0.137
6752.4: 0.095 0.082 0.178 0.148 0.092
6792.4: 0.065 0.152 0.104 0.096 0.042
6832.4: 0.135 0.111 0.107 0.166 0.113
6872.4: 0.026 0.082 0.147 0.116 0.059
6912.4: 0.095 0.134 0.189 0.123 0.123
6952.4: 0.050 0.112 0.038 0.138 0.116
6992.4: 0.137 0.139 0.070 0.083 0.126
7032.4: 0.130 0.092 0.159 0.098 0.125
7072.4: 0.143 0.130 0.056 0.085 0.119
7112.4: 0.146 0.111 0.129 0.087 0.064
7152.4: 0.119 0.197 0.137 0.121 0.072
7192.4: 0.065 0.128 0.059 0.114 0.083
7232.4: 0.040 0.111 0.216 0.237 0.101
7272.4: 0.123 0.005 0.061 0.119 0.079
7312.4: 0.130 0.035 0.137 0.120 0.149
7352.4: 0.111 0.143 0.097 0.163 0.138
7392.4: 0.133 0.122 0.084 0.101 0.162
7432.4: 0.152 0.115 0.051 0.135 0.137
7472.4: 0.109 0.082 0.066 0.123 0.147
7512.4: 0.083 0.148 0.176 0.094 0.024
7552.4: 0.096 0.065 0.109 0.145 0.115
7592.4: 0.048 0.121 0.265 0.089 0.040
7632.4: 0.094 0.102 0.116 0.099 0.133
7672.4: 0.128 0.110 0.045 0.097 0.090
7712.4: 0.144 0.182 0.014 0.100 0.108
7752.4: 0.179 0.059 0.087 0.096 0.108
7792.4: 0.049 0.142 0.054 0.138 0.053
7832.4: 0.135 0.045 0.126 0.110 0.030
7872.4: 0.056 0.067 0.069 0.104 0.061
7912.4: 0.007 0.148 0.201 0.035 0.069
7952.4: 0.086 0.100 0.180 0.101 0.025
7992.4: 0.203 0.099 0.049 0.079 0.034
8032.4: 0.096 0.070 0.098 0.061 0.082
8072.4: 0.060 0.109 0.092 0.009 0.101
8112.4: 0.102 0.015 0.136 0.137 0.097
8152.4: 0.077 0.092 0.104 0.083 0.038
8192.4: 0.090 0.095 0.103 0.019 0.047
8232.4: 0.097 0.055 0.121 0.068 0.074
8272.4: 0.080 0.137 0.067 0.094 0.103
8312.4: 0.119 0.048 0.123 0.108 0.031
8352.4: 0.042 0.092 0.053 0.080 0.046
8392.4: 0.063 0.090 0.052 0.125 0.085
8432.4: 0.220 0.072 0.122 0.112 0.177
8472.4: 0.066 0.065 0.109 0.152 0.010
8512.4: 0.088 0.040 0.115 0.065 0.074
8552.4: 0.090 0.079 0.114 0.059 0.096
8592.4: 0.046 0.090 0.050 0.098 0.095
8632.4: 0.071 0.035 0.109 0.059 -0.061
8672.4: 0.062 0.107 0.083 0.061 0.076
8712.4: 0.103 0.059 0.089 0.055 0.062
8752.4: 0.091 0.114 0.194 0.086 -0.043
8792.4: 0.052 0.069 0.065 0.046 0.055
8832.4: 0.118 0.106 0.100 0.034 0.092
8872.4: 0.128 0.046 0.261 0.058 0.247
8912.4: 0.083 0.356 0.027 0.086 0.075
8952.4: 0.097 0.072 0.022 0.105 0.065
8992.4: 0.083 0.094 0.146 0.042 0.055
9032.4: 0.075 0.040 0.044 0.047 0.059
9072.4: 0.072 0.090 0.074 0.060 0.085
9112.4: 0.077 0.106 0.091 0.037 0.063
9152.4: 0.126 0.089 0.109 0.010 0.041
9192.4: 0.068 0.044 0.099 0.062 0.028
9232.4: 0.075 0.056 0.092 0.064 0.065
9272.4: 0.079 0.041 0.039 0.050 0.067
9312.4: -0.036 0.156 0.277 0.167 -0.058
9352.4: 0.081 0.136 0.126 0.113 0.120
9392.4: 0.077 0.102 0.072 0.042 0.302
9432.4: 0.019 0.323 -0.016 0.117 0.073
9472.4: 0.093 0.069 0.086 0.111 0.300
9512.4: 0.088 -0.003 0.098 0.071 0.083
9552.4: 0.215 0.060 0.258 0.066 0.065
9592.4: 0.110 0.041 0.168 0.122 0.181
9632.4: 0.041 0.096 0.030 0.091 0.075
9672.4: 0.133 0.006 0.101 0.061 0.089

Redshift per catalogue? 0.223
